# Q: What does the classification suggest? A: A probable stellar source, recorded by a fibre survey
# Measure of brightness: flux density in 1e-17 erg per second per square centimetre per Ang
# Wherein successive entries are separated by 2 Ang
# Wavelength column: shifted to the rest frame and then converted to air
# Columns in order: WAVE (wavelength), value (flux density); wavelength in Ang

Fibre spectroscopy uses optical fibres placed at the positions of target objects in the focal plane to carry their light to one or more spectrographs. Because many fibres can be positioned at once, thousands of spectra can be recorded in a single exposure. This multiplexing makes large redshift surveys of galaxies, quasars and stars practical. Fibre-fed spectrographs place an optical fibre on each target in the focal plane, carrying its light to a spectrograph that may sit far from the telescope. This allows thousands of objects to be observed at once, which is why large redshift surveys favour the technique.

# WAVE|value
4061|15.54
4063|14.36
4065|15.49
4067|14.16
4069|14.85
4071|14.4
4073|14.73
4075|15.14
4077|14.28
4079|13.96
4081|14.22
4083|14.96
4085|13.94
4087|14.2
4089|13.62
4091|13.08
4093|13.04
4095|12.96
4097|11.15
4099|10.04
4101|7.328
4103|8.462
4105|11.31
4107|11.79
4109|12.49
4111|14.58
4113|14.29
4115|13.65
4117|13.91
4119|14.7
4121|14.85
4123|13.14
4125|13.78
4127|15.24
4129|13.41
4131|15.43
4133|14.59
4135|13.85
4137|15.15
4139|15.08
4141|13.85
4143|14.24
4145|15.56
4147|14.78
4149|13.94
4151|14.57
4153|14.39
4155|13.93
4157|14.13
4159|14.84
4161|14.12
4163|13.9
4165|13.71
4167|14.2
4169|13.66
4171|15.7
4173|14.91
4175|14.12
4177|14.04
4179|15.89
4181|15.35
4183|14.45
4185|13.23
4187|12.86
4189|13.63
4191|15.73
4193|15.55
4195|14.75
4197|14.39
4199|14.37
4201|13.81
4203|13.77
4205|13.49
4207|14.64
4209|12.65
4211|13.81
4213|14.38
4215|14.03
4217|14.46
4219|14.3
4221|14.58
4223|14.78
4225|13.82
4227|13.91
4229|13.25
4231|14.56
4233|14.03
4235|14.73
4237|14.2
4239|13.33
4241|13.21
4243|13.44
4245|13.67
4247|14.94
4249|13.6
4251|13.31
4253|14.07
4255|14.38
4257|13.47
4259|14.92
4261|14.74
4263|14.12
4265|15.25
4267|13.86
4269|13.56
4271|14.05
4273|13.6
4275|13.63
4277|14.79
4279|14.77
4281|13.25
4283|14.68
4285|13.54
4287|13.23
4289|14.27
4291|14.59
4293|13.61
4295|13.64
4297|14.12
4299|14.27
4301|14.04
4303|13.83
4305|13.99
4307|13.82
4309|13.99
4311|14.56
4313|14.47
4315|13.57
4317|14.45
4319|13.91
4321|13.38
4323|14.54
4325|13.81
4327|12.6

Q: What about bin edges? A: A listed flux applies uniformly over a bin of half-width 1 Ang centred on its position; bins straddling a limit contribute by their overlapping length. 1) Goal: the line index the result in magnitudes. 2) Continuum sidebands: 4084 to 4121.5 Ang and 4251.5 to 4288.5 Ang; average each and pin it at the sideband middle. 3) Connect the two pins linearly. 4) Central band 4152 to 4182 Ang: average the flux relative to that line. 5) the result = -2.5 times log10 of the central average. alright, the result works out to -0.10 mag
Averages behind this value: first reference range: 12.6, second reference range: 14.1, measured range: 14.5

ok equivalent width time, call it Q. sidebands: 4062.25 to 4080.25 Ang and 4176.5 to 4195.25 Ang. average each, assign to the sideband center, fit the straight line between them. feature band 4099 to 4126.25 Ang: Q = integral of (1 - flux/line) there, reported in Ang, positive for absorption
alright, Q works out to 3.76 Ang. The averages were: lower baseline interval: 14.6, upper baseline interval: 14.6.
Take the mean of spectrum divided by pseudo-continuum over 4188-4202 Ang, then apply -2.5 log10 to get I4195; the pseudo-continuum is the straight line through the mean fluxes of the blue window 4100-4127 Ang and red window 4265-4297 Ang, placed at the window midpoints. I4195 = -0.098 mag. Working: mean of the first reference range 12.7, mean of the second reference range 14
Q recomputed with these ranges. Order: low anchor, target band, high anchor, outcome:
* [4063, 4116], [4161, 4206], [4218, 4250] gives -2.00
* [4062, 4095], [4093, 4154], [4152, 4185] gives 3.92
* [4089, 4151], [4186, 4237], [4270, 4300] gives -1.72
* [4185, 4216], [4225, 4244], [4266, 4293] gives 0.26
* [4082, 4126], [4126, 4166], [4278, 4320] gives -4.24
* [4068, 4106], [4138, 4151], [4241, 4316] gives -1.29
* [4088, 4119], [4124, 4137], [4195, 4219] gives -1.81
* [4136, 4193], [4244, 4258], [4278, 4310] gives 0.21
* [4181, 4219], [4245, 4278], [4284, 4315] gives -0.19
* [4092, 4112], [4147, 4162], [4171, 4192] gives -1.01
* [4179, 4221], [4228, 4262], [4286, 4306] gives 0.27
